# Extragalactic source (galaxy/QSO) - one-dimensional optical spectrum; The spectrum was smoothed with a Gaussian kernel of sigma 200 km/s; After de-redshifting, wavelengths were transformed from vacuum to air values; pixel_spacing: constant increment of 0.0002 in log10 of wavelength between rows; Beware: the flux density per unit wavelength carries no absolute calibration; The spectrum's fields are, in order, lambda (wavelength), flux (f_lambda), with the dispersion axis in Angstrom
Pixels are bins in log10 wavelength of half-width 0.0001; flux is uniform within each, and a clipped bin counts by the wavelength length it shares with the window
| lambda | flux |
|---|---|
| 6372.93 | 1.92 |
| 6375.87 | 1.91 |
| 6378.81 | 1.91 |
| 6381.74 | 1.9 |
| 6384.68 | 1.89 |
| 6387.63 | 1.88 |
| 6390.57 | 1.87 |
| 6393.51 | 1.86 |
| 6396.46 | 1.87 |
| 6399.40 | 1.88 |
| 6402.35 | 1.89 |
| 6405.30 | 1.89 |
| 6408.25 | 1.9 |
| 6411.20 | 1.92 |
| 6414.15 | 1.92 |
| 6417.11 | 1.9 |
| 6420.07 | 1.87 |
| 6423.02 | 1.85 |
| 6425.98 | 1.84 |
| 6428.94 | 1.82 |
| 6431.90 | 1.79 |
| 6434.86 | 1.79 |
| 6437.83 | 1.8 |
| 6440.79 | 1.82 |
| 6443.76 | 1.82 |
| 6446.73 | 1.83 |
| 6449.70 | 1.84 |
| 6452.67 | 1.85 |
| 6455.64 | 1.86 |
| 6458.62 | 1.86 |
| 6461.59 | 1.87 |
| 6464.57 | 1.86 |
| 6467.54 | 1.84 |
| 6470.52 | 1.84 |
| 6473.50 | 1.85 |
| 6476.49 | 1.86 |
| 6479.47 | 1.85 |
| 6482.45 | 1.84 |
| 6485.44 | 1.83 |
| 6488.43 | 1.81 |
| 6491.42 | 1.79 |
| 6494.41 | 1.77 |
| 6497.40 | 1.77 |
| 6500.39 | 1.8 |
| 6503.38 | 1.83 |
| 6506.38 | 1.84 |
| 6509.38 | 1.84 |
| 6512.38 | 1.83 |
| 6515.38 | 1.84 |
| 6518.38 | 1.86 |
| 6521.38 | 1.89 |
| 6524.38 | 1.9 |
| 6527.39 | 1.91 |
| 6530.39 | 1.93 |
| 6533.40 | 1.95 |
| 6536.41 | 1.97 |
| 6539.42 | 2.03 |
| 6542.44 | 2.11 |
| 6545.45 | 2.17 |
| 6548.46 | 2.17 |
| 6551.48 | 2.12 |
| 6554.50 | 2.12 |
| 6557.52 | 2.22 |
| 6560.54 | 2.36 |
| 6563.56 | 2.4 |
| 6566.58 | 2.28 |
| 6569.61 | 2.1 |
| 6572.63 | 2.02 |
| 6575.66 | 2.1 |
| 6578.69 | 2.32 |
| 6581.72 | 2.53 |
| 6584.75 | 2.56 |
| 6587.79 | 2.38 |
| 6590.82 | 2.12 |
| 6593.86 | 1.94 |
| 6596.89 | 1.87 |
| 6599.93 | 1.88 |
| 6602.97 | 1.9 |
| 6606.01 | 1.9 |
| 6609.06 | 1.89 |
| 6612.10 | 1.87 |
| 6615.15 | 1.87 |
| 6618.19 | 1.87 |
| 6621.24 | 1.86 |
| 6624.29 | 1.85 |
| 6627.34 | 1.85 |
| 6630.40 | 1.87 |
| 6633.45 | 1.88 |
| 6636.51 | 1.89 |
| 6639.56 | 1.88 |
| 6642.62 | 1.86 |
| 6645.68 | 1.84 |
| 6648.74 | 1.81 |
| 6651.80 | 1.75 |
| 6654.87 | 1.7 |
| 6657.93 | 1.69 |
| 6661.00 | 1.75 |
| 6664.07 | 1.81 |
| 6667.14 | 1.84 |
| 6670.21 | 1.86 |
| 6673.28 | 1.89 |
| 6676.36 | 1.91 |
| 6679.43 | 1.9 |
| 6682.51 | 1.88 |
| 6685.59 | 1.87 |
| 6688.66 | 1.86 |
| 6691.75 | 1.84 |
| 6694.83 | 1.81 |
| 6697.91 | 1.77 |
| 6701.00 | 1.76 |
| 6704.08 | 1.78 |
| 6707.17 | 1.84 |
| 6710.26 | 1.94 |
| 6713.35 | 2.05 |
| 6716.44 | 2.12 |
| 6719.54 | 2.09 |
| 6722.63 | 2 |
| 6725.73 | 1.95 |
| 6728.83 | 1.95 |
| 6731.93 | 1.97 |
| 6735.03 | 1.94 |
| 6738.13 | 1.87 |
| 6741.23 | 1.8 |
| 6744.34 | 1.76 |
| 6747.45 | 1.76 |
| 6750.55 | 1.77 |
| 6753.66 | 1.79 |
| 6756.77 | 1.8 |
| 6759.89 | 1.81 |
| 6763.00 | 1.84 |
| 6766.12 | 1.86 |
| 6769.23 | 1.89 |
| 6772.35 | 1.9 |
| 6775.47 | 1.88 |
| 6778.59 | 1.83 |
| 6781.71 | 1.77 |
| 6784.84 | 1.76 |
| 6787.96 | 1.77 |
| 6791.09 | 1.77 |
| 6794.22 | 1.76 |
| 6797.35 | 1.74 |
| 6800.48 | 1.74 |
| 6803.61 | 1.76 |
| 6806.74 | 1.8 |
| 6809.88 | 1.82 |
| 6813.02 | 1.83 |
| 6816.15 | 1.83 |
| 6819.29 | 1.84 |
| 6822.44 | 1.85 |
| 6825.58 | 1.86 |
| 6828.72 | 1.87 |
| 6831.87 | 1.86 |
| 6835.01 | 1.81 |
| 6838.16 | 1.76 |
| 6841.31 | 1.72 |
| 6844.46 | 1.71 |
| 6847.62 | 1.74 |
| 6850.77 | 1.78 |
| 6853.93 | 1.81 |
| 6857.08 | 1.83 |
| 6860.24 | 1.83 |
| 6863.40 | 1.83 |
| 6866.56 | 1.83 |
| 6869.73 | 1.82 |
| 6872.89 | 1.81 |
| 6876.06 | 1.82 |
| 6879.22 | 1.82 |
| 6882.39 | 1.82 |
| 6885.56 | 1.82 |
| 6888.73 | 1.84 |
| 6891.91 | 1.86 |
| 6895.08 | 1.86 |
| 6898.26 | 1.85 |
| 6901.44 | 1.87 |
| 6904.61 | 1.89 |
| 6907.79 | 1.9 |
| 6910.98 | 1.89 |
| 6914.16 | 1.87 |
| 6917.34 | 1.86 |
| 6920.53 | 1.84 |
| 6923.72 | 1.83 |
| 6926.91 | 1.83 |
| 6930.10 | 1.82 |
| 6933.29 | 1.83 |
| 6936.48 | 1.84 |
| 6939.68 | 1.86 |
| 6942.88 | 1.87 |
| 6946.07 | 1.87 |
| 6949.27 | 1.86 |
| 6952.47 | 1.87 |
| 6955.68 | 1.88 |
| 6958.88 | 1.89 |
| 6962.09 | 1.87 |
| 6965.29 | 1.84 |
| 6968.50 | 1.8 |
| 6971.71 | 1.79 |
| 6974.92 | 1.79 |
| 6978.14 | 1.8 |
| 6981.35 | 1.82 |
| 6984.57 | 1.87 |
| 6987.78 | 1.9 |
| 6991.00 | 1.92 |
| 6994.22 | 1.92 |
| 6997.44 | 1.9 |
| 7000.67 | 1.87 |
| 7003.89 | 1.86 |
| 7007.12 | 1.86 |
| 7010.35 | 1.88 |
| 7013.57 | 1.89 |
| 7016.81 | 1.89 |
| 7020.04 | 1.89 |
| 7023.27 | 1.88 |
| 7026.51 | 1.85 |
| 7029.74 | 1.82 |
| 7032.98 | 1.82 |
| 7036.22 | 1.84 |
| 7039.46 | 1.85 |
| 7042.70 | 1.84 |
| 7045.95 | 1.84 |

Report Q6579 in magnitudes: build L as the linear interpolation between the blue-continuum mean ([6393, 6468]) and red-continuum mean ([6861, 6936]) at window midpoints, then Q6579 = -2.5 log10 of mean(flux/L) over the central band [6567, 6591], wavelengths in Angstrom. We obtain -0.223 mag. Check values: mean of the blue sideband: 1.86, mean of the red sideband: 1.84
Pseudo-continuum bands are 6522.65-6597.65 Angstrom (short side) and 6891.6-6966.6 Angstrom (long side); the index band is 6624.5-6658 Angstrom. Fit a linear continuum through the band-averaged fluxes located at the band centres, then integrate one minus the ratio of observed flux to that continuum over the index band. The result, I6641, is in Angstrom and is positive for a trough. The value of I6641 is 4.1 Angstrom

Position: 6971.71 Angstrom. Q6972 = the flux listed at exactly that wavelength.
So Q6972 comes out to 1.79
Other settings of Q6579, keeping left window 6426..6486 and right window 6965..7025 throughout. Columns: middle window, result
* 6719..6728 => -0.09 mag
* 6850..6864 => 0.02 mag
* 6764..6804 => 0.03 mag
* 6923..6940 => 0.01 mag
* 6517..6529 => -0.03 mag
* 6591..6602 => -0.05 mag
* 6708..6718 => -0.10 mag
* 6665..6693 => -0.01 mag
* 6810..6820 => 0.01 mag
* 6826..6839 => 0.01 mag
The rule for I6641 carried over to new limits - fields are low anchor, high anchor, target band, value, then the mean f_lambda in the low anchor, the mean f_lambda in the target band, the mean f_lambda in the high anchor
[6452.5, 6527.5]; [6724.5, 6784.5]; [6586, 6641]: -2.4 Angstrom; 1.84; 1.92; 1.85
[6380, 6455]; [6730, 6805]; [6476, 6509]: 0.6 Angstrom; 1.86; 1.82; 1.81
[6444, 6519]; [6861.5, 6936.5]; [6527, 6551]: -2.7 Angstrom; 1.83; 2.04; 1.84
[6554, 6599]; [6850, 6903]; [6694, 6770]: 5.3 Angstrom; 2.22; 1.88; 1.83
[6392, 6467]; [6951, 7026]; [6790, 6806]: 0.9 Angstrom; 1.86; 1.76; 1.86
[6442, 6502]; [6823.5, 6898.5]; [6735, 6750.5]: 0.1 Angstrom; 1.83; 1.81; 1.81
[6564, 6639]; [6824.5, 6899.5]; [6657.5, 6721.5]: 2.7 Angstrom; 2.03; 1.87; 1.81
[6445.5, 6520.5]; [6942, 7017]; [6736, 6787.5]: 0.9 Angstrom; 1.83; 1.82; 1.86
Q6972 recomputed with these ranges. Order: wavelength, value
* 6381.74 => 1.9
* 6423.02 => 1.85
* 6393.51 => 1.86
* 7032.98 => 1.82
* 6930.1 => 1.82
